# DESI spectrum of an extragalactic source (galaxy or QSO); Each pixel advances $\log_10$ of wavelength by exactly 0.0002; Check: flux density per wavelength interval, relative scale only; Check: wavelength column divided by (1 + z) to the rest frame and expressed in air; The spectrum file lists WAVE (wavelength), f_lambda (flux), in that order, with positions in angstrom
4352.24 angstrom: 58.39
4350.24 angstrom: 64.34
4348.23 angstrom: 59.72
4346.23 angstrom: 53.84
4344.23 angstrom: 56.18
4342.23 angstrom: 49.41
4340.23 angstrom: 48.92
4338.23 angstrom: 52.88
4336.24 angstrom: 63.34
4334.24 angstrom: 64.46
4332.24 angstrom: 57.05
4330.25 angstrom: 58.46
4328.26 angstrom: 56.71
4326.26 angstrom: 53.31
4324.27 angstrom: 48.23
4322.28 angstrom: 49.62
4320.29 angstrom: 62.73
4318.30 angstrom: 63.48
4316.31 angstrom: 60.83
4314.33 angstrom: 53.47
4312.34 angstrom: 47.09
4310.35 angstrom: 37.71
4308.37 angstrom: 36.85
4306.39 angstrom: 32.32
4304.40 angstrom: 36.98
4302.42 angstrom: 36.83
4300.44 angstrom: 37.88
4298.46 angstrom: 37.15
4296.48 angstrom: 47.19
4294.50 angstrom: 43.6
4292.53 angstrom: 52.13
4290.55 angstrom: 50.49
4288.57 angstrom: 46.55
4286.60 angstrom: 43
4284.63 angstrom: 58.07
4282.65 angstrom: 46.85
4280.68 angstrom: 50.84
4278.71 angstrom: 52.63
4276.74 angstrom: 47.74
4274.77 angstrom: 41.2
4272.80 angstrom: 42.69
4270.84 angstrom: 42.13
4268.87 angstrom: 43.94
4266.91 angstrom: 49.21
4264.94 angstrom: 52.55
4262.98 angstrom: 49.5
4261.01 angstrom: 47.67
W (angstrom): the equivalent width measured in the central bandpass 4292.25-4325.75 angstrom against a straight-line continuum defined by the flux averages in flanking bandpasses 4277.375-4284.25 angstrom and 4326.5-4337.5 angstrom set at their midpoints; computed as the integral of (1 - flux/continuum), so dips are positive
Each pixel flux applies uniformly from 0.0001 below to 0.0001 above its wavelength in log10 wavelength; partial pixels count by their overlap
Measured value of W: 5.7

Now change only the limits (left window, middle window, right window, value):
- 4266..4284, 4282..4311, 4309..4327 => 3.8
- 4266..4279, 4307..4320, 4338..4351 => 0.2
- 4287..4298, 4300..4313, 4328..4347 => 3.2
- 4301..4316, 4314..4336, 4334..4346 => -4.2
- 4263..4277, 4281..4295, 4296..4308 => -2.6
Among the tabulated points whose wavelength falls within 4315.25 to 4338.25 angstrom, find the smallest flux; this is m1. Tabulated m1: 48.23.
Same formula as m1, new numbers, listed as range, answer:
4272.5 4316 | 32.32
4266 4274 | 42.13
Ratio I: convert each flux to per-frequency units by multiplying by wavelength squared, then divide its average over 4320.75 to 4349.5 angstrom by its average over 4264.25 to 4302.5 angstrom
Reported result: 1.23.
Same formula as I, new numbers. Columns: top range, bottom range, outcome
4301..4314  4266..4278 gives 0.88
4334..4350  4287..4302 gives 1.29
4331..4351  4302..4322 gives 1.22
